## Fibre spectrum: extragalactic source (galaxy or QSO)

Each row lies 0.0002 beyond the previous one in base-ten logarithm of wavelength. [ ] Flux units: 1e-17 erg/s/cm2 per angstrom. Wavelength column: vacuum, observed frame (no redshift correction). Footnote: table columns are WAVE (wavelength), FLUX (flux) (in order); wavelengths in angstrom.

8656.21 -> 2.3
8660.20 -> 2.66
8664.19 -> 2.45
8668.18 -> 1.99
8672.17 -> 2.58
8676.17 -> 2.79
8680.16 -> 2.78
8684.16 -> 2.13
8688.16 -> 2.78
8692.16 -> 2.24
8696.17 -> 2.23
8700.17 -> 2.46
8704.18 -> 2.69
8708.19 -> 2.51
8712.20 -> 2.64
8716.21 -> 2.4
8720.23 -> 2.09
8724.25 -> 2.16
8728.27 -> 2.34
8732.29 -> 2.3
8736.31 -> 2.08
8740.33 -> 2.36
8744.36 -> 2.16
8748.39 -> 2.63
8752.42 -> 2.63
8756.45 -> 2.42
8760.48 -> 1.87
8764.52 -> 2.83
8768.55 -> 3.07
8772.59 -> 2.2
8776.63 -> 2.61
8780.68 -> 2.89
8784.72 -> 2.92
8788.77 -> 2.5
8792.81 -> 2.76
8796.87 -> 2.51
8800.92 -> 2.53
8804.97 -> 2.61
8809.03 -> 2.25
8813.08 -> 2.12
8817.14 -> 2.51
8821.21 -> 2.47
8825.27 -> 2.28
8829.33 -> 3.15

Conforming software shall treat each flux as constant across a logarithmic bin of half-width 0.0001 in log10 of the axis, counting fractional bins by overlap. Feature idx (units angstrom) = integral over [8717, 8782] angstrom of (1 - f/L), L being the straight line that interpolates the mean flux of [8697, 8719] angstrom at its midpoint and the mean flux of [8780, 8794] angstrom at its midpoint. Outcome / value 5.71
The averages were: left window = 2.51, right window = 2.76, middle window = 2.41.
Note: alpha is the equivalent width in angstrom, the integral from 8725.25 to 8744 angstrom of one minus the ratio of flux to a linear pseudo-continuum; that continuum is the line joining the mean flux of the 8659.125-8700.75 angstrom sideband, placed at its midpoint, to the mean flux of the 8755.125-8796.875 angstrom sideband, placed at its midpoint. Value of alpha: 2.1 angstrom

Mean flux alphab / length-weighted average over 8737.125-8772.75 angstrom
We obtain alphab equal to 2.46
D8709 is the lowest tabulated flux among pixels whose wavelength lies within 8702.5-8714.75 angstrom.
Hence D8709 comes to 2.51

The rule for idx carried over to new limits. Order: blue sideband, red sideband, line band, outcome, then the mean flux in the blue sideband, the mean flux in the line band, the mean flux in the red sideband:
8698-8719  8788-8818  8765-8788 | -2.27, 2.52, 2.73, 2.47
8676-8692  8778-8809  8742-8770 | 1.21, 2.56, 2.5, 2.64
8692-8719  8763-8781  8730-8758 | 2.50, 2.46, 2.37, 2.7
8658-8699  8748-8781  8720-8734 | 1.54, 2.46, 2.24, 2.55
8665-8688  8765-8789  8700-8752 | 4.45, 2.48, 2.38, 2.72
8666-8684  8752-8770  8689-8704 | 0.68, 2.49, 2.39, 2.54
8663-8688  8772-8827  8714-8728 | 1.43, 2.48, 2.24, 2.52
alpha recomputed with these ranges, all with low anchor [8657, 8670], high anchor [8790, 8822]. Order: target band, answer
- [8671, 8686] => -1.3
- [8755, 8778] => -0.5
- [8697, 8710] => -0.7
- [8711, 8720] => -0.1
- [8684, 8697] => 0.0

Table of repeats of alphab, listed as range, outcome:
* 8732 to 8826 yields 2.49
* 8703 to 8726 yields 2.41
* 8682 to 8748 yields 2.36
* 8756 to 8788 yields 2.61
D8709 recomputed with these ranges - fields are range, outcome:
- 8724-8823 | 1.87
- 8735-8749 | 2.08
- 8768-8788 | 2.2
